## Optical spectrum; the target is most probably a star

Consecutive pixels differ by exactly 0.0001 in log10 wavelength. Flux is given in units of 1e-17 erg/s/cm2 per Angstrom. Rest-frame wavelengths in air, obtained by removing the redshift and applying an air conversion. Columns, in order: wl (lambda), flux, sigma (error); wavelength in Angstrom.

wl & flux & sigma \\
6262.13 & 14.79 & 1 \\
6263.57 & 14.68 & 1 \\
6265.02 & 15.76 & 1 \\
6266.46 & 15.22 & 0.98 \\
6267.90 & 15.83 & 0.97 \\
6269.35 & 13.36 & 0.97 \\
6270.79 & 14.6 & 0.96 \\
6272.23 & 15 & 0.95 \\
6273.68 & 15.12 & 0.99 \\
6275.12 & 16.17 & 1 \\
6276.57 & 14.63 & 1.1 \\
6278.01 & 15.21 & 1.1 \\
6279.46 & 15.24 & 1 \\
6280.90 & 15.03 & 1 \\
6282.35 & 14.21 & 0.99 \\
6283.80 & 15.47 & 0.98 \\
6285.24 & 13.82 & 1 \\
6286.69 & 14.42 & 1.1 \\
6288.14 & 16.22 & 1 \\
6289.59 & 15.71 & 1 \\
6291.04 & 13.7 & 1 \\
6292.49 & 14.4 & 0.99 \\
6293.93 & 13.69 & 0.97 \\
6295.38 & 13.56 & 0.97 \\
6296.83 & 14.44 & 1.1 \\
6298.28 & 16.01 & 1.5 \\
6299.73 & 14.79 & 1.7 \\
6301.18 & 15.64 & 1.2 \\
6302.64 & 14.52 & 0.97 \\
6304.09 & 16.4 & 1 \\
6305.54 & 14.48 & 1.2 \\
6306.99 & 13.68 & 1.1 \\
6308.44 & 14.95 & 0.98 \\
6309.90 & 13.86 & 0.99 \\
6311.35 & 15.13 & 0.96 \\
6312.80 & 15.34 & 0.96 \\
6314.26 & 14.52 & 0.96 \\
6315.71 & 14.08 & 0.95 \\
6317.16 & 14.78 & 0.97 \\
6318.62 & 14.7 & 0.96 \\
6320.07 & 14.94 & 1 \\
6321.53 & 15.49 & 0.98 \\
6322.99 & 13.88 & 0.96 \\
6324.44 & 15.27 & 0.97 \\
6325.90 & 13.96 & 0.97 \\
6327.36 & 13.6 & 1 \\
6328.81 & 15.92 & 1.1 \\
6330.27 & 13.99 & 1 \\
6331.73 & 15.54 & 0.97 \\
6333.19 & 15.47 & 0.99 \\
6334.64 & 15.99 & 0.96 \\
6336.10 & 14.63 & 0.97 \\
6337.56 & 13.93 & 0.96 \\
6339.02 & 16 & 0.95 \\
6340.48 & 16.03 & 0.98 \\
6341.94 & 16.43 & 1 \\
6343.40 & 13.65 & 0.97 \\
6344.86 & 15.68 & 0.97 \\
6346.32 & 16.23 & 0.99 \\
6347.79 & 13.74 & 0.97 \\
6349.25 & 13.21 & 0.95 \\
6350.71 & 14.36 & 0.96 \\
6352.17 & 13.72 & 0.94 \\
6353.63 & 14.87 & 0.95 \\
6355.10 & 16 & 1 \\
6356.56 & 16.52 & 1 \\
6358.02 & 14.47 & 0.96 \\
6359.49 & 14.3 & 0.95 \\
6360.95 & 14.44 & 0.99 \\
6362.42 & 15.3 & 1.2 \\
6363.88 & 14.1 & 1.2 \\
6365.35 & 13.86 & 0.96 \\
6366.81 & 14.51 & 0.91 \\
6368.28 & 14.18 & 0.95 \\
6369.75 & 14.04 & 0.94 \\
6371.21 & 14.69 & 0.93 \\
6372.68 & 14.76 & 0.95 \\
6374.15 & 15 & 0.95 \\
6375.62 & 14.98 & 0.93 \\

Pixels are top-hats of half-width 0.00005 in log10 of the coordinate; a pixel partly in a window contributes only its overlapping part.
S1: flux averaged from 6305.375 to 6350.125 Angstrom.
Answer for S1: 14.8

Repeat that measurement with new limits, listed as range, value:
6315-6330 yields 14.6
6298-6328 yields 14.7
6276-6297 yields 14.7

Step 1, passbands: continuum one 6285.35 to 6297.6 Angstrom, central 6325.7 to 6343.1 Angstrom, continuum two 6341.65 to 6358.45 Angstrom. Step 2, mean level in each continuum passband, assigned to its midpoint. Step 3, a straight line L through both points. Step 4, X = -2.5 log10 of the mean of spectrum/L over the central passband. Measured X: -0.03 mag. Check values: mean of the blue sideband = 14.5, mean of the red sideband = 14.9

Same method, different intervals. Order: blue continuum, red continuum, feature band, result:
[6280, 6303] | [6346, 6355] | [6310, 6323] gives -0.01 mag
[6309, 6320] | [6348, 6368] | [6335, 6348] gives -0.05 mag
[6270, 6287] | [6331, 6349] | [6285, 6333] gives 0.03 mag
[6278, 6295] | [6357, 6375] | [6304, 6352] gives -0.02 mag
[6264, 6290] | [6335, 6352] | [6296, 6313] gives 0.00 mag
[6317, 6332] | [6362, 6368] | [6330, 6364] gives -0.03 mag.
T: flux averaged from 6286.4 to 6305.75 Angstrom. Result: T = 14.9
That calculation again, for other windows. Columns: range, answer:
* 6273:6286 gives 15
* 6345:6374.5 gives 14.6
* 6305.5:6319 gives 14.6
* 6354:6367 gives 14.8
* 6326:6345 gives 15.1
